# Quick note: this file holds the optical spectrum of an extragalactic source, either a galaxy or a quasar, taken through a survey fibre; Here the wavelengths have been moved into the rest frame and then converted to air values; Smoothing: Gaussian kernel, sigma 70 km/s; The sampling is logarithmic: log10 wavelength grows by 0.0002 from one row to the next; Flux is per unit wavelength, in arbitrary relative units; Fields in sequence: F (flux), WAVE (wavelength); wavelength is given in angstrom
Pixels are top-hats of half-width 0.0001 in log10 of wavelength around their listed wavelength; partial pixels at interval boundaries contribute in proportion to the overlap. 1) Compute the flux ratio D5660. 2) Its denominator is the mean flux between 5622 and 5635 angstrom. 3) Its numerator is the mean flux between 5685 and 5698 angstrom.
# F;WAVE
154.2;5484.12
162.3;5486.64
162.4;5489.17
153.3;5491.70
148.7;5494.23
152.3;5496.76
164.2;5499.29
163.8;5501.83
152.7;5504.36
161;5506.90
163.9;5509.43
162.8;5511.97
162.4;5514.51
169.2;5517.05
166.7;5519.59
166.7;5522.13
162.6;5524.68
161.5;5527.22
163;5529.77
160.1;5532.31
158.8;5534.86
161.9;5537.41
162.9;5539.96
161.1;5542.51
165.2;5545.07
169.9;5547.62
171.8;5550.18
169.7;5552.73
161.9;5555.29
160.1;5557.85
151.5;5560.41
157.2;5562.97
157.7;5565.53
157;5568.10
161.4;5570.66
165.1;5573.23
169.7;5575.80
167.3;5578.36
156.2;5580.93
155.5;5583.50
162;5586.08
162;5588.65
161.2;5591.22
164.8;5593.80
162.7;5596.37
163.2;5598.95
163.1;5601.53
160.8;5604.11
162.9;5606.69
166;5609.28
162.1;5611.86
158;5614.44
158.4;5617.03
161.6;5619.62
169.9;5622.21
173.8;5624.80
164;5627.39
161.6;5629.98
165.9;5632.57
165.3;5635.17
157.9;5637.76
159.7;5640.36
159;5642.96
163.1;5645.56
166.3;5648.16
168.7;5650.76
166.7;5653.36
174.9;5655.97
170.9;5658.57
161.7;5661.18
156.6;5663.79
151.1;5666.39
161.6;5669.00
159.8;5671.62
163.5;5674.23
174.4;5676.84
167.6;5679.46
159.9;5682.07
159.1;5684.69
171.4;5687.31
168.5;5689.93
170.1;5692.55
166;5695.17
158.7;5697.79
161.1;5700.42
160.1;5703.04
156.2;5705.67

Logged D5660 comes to 1.00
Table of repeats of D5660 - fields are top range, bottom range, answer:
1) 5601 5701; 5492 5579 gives 1.01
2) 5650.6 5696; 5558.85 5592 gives 1.03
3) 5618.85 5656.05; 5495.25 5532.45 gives 1.02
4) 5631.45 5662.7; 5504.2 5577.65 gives 1.01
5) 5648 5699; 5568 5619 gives 1.02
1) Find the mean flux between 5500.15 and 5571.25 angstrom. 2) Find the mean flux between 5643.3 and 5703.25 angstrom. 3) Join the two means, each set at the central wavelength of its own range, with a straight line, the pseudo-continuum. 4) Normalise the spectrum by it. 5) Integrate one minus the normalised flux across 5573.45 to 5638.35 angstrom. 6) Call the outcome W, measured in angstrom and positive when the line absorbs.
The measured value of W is 0.1 angstrom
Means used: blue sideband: 162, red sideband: 164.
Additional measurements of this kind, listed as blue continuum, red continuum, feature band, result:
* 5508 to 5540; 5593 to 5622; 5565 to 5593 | 0.20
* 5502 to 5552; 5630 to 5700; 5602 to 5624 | 0.15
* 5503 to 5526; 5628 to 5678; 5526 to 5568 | 0.32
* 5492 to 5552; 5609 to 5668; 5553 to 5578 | 0.30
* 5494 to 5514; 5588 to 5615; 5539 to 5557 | -0.58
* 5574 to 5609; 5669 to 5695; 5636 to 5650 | 0.24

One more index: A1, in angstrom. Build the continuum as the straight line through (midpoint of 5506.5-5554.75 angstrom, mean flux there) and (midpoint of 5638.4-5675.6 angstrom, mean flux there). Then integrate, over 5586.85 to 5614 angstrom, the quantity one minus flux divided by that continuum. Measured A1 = 0.1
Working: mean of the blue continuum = 164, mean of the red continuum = 163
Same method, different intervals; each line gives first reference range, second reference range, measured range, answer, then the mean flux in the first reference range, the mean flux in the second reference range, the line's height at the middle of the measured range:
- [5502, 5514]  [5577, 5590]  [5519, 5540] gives -0.2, 161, 161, 161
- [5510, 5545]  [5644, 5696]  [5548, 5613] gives 0.6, 163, 165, 164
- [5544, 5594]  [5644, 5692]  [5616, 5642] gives 0.0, 162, 165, 164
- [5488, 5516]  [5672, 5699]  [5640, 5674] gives 0.3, 159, 166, 165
